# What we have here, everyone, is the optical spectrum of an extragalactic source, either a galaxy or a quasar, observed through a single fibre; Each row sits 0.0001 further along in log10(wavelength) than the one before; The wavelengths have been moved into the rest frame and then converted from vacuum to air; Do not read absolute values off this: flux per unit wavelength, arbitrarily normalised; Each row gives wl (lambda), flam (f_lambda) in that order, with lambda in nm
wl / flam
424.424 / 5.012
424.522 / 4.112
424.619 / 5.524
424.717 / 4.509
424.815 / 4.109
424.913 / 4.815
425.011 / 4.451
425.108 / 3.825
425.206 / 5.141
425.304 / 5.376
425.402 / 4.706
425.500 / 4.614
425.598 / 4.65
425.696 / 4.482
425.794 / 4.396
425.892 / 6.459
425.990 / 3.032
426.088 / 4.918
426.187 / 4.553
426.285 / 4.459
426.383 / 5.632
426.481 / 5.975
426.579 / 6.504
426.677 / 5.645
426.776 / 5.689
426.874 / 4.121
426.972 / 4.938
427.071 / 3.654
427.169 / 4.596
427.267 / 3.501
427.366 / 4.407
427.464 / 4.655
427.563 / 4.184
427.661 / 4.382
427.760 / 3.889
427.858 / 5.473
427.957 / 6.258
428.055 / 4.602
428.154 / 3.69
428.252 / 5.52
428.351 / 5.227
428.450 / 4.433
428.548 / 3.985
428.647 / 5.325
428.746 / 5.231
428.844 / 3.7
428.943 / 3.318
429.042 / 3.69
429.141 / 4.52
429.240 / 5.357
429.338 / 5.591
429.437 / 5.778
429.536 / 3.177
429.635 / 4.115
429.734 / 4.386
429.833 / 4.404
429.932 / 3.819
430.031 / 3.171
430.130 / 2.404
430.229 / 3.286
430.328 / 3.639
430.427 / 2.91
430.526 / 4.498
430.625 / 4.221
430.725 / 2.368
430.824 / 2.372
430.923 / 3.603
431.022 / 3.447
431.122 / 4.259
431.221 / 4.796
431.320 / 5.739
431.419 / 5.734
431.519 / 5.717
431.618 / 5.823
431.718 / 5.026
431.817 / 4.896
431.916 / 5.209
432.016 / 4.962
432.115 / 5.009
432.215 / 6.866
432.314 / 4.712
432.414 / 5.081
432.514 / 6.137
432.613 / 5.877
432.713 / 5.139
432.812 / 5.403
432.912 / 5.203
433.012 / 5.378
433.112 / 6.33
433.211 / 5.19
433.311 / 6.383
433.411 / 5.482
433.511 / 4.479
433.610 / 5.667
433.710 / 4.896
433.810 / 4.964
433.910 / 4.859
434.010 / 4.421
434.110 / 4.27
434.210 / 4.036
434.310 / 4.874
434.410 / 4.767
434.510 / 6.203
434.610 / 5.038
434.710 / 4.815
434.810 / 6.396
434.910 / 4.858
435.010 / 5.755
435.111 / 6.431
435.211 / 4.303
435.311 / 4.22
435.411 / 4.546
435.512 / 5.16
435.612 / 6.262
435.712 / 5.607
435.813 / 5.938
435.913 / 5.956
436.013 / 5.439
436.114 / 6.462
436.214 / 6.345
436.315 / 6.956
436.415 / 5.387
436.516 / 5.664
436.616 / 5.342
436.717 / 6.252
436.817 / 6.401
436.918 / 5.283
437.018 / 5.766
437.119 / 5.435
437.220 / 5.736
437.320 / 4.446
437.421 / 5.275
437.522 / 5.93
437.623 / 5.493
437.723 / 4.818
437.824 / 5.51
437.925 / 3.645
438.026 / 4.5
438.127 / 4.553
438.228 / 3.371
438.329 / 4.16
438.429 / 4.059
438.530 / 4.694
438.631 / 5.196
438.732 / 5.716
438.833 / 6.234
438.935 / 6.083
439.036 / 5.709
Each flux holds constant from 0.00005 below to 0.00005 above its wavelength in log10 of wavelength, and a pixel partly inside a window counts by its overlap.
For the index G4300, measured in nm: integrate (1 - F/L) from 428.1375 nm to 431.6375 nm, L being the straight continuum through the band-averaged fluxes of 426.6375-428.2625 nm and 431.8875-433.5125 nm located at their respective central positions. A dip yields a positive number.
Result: 0.54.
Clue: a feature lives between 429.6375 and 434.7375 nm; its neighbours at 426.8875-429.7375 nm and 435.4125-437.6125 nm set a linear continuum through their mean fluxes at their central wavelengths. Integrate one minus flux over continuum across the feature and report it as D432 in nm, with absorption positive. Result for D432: 0.37 nm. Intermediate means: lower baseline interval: 4.53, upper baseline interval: 5.73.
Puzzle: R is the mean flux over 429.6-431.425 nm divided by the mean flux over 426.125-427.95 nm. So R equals 0.8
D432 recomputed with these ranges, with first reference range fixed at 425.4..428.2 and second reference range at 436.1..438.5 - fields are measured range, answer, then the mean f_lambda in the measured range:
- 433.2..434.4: 0.03 nm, 4.94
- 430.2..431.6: 0.24 nm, 4.09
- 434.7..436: -0.06 nm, 5.42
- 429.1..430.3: 0.18 nm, 4.16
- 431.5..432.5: -0.07 nm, 5.35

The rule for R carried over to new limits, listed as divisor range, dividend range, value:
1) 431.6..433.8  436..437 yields 1.10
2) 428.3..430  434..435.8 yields 1.15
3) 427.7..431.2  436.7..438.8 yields 1.21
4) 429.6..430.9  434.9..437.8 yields 1.59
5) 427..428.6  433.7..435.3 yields 1.11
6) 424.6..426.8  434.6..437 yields 1.15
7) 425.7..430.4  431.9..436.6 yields 1.19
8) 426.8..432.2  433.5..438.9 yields 1.19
